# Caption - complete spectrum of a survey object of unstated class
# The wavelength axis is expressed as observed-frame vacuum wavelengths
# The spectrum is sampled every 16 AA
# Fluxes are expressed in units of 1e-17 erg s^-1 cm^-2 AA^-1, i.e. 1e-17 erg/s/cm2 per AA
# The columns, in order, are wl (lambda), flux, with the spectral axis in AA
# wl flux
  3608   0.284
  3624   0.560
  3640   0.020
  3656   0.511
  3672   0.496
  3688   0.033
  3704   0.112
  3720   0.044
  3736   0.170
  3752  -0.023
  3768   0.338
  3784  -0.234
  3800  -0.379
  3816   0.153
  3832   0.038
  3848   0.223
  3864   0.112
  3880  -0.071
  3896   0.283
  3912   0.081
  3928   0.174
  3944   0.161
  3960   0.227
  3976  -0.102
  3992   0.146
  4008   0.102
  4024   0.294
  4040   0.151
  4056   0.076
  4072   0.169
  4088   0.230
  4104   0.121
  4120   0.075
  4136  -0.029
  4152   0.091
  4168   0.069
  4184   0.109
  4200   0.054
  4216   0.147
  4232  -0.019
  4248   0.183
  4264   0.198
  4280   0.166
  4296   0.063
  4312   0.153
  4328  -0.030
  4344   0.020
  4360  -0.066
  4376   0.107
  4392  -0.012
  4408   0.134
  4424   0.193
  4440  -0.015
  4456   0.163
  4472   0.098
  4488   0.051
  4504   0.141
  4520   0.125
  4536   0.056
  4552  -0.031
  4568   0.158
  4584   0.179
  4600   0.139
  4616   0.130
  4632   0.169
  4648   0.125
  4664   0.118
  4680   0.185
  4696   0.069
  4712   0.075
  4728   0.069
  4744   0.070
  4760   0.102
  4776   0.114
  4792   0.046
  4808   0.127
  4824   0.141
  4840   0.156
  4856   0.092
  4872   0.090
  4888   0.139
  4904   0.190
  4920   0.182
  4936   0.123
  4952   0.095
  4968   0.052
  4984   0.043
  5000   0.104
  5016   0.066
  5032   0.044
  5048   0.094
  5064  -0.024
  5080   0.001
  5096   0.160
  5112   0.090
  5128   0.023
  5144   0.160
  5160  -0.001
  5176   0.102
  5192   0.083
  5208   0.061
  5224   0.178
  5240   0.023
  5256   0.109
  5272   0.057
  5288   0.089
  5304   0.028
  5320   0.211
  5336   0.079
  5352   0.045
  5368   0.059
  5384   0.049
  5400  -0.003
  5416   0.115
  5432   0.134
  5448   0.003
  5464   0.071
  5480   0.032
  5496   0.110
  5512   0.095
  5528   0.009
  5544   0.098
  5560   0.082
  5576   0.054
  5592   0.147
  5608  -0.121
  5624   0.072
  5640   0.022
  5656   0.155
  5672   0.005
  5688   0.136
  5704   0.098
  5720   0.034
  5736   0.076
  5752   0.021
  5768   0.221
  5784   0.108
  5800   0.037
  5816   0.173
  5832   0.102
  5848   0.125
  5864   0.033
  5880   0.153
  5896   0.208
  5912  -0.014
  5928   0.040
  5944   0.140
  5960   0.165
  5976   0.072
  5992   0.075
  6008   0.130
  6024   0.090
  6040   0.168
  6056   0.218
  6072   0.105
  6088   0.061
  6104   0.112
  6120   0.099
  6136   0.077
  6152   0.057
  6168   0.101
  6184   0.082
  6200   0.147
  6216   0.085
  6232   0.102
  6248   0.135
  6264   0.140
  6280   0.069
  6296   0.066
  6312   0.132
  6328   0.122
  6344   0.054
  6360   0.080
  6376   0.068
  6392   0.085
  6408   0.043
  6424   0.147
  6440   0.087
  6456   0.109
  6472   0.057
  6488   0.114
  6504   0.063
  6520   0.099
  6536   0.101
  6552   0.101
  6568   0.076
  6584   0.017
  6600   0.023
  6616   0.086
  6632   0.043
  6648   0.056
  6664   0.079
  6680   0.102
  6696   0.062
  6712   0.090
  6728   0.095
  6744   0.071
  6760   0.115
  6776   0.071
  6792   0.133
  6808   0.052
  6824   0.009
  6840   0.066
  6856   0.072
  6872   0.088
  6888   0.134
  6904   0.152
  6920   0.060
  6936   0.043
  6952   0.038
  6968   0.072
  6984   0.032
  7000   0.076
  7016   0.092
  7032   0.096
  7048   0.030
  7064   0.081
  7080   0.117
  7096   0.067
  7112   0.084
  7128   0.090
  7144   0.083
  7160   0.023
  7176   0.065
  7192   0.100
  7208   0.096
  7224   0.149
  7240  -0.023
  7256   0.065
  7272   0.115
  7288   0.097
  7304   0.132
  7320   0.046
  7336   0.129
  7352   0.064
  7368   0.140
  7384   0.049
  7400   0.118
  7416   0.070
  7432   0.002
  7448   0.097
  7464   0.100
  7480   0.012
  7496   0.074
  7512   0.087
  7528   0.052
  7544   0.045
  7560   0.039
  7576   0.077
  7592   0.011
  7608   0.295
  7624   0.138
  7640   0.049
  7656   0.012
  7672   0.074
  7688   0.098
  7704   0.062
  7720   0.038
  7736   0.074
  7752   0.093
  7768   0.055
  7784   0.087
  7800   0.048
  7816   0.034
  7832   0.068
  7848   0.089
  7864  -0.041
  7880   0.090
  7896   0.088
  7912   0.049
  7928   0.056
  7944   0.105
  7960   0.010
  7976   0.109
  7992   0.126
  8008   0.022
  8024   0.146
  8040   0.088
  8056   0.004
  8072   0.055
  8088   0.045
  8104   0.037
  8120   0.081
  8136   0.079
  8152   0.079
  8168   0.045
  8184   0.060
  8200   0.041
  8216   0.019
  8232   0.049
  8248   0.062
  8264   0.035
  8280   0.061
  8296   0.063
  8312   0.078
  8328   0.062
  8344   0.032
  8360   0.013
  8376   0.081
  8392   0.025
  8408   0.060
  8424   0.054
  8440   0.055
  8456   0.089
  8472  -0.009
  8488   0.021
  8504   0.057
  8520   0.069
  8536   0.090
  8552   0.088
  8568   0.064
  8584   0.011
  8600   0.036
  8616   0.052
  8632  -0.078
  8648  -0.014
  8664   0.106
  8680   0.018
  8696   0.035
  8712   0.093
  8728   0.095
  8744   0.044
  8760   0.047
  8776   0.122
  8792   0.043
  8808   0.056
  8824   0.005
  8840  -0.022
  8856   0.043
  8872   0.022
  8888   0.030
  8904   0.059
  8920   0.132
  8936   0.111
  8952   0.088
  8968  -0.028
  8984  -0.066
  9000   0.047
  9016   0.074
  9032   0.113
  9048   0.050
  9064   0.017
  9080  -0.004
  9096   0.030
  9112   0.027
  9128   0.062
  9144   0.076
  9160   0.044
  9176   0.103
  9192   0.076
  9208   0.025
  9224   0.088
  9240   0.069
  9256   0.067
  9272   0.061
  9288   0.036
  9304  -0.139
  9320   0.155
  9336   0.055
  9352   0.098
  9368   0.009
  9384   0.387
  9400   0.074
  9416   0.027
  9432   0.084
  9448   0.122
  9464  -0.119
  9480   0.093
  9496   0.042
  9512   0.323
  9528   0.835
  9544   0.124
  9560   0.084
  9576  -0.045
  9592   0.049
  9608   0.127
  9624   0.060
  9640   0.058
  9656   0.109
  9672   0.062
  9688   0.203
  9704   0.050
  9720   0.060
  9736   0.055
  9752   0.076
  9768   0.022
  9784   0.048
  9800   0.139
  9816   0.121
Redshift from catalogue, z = 1.554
